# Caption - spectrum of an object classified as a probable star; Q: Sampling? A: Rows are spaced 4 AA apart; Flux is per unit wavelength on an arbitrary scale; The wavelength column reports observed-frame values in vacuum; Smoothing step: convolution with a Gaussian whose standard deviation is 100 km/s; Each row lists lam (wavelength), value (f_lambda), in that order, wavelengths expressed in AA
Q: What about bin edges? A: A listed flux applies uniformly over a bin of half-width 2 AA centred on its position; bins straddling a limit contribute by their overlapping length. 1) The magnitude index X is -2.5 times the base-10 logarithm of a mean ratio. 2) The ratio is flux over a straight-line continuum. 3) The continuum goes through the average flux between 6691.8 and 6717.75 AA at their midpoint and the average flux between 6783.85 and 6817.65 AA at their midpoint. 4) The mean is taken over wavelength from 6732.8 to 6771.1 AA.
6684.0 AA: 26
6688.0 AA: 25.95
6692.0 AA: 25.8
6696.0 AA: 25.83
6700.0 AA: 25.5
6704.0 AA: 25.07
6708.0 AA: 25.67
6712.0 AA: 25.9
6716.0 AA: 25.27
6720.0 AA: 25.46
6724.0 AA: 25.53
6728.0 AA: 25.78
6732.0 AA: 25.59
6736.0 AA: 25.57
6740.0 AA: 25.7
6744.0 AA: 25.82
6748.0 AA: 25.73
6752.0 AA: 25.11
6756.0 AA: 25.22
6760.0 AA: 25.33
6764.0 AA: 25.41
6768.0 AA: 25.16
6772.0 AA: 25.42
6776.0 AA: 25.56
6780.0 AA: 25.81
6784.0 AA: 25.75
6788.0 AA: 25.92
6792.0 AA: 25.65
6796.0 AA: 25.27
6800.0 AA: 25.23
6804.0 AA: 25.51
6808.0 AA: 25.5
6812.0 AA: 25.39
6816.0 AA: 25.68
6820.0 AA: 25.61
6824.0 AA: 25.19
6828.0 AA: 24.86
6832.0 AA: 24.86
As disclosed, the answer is 0.00 mag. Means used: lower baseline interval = 25.6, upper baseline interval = 25.5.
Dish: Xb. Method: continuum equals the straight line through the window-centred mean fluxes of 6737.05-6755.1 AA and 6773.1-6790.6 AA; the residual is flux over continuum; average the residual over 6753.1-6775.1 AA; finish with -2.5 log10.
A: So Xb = 0.015 mag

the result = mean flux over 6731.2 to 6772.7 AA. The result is 25.5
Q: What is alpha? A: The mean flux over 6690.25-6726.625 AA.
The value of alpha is 25.6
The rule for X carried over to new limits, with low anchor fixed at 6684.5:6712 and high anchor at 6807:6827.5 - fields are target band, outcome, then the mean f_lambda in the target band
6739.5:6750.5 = -0.006 mag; 25.7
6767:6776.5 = 0.006 mag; 25.4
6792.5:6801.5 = 0.007 mag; 25.3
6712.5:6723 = 0.008 mag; 25.5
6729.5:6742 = -0.001 mag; 25.6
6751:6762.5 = 0.014 mag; 25.2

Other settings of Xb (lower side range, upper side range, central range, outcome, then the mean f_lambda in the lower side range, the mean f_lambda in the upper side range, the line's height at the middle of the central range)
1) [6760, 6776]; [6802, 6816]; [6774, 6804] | -0.01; 25.4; 25.5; 25.4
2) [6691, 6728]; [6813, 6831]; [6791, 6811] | 0.00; 25.6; 25.3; 25.4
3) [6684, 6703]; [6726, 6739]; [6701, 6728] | 0.01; 25.8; 25.7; 25.7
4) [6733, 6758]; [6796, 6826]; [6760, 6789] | 0.00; 25.5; 25.4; 25.5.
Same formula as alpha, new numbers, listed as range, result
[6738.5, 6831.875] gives 25.5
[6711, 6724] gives 25.5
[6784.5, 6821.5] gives 25.5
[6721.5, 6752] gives 25.6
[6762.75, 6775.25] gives 25.3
